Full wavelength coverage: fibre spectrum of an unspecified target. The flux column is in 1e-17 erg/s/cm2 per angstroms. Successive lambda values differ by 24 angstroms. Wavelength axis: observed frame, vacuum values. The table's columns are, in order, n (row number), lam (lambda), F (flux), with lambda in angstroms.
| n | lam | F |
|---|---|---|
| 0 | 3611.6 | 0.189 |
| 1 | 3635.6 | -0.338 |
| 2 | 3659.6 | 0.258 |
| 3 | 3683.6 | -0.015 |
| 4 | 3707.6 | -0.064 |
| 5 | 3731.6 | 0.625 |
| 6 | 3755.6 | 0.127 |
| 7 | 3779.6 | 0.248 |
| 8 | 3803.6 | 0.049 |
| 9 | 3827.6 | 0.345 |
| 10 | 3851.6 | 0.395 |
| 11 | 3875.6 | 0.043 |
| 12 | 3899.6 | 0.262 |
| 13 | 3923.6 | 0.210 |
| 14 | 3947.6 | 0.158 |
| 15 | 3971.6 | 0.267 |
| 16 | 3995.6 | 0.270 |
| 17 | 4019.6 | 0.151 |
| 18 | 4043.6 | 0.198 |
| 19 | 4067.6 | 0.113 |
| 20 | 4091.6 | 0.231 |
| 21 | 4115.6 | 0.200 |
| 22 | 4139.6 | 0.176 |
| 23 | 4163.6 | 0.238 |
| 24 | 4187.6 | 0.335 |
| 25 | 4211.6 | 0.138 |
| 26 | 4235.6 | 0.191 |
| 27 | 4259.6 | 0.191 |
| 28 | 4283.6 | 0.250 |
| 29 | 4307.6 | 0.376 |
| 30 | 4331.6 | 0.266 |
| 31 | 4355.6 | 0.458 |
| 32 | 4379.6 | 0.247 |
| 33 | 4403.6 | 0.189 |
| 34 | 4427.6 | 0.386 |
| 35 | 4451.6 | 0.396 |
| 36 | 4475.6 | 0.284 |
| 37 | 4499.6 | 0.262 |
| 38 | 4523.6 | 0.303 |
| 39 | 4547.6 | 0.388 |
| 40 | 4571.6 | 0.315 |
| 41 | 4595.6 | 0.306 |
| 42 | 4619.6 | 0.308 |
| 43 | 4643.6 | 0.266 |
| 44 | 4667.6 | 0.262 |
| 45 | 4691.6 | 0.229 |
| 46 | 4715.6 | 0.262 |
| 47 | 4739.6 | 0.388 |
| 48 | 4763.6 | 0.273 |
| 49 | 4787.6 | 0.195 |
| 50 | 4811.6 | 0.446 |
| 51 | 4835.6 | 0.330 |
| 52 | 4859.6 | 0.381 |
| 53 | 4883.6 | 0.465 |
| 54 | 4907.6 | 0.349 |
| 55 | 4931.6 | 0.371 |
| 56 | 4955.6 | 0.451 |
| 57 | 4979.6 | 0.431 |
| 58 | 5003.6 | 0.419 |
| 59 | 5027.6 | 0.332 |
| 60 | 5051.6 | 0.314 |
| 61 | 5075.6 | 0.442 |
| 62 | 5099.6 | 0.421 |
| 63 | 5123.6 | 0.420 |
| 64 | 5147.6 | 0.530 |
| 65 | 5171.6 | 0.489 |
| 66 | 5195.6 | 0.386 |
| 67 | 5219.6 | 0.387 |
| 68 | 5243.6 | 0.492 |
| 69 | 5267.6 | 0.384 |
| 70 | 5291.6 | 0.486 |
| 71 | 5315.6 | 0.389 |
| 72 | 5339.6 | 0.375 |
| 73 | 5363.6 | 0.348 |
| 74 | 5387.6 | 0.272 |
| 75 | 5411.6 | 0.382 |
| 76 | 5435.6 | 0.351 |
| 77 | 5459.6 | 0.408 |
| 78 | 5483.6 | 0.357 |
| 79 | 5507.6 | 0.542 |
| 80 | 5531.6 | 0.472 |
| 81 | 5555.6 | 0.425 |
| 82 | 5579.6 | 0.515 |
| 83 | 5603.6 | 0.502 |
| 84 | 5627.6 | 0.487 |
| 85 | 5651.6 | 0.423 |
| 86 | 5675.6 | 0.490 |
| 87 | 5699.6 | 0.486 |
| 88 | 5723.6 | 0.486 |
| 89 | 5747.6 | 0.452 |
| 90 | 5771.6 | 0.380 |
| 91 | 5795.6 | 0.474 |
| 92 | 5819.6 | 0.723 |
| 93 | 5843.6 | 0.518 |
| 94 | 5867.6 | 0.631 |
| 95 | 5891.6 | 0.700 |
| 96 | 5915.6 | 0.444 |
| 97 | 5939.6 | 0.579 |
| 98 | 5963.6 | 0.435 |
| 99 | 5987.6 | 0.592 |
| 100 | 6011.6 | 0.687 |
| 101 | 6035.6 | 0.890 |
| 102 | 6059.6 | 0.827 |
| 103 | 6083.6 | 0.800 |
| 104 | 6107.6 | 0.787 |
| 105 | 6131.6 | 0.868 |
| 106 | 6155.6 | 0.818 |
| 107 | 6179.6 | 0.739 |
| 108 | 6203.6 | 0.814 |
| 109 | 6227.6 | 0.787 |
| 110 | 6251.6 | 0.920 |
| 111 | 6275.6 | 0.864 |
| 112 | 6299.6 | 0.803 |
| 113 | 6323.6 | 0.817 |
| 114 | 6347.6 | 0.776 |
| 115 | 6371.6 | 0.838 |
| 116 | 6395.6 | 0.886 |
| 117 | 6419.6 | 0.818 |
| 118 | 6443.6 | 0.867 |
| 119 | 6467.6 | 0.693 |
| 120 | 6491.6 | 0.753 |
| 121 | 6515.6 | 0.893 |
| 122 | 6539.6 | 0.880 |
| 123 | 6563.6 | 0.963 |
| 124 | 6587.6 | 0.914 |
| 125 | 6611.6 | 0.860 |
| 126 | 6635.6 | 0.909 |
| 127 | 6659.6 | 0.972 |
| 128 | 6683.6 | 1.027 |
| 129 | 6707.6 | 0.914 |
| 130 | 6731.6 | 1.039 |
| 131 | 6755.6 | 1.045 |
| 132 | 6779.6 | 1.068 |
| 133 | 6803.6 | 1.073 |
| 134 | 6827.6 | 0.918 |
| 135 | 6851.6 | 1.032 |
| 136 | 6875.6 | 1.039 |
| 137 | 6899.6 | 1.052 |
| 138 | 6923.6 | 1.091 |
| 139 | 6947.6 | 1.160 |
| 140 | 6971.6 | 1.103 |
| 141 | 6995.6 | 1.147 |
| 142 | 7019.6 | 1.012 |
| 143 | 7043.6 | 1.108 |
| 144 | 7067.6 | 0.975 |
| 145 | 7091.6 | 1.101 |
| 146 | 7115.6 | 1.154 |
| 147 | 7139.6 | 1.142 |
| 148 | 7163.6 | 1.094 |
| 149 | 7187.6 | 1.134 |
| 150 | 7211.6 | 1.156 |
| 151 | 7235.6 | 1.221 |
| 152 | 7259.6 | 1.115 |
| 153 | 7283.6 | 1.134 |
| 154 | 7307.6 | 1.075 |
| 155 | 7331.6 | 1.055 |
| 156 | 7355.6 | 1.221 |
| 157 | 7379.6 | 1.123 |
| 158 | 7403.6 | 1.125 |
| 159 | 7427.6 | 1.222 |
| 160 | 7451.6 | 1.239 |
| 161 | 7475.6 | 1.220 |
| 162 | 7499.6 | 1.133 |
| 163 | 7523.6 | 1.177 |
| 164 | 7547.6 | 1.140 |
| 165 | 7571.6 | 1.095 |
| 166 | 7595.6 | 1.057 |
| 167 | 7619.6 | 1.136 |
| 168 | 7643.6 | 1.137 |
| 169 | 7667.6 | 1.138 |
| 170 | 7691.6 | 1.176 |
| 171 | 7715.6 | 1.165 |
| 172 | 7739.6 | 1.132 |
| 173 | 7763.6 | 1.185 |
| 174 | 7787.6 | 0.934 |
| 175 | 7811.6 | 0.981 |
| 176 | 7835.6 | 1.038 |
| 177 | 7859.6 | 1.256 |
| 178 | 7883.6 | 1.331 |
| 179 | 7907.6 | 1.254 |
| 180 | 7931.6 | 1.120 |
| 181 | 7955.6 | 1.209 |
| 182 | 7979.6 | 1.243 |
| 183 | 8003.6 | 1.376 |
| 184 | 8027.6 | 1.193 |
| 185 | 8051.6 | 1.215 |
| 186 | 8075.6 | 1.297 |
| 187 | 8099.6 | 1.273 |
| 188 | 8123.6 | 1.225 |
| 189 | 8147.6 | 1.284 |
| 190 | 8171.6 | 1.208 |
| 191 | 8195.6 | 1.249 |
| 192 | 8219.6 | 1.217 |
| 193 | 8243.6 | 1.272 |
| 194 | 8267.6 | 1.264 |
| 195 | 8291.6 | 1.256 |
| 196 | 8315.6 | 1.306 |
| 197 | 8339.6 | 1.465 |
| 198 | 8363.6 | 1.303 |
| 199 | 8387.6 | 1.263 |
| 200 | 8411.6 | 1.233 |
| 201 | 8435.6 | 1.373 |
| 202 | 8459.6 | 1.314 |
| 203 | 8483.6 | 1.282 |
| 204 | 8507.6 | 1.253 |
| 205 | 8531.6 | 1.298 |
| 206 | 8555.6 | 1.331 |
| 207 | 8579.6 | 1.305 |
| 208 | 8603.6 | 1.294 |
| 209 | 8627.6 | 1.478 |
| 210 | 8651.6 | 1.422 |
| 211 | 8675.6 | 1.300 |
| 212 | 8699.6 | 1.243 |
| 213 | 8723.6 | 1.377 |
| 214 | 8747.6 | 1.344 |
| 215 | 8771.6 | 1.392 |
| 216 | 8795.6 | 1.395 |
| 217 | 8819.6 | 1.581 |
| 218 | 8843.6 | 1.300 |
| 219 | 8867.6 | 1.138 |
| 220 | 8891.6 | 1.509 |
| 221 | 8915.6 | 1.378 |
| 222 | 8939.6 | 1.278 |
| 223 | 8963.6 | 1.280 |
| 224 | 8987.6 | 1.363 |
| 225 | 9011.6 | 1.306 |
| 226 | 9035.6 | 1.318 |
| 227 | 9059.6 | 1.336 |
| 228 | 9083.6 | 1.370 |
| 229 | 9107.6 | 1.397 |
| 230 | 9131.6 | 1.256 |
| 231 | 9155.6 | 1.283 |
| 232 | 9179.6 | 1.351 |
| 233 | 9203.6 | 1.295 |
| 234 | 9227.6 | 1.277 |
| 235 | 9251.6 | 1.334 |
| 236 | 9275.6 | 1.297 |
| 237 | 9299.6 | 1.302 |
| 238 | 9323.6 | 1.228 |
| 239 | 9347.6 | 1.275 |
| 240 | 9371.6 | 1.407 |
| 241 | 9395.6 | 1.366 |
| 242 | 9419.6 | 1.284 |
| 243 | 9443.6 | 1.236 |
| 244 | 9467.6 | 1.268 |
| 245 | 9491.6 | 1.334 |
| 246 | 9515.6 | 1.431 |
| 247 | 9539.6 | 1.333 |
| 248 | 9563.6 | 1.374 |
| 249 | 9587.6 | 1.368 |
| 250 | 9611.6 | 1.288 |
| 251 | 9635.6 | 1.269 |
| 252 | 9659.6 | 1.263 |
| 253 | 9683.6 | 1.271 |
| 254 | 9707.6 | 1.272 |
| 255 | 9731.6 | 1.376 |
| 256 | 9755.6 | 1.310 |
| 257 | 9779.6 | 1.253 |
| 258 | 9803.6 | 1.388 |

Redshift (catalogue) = 0.50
